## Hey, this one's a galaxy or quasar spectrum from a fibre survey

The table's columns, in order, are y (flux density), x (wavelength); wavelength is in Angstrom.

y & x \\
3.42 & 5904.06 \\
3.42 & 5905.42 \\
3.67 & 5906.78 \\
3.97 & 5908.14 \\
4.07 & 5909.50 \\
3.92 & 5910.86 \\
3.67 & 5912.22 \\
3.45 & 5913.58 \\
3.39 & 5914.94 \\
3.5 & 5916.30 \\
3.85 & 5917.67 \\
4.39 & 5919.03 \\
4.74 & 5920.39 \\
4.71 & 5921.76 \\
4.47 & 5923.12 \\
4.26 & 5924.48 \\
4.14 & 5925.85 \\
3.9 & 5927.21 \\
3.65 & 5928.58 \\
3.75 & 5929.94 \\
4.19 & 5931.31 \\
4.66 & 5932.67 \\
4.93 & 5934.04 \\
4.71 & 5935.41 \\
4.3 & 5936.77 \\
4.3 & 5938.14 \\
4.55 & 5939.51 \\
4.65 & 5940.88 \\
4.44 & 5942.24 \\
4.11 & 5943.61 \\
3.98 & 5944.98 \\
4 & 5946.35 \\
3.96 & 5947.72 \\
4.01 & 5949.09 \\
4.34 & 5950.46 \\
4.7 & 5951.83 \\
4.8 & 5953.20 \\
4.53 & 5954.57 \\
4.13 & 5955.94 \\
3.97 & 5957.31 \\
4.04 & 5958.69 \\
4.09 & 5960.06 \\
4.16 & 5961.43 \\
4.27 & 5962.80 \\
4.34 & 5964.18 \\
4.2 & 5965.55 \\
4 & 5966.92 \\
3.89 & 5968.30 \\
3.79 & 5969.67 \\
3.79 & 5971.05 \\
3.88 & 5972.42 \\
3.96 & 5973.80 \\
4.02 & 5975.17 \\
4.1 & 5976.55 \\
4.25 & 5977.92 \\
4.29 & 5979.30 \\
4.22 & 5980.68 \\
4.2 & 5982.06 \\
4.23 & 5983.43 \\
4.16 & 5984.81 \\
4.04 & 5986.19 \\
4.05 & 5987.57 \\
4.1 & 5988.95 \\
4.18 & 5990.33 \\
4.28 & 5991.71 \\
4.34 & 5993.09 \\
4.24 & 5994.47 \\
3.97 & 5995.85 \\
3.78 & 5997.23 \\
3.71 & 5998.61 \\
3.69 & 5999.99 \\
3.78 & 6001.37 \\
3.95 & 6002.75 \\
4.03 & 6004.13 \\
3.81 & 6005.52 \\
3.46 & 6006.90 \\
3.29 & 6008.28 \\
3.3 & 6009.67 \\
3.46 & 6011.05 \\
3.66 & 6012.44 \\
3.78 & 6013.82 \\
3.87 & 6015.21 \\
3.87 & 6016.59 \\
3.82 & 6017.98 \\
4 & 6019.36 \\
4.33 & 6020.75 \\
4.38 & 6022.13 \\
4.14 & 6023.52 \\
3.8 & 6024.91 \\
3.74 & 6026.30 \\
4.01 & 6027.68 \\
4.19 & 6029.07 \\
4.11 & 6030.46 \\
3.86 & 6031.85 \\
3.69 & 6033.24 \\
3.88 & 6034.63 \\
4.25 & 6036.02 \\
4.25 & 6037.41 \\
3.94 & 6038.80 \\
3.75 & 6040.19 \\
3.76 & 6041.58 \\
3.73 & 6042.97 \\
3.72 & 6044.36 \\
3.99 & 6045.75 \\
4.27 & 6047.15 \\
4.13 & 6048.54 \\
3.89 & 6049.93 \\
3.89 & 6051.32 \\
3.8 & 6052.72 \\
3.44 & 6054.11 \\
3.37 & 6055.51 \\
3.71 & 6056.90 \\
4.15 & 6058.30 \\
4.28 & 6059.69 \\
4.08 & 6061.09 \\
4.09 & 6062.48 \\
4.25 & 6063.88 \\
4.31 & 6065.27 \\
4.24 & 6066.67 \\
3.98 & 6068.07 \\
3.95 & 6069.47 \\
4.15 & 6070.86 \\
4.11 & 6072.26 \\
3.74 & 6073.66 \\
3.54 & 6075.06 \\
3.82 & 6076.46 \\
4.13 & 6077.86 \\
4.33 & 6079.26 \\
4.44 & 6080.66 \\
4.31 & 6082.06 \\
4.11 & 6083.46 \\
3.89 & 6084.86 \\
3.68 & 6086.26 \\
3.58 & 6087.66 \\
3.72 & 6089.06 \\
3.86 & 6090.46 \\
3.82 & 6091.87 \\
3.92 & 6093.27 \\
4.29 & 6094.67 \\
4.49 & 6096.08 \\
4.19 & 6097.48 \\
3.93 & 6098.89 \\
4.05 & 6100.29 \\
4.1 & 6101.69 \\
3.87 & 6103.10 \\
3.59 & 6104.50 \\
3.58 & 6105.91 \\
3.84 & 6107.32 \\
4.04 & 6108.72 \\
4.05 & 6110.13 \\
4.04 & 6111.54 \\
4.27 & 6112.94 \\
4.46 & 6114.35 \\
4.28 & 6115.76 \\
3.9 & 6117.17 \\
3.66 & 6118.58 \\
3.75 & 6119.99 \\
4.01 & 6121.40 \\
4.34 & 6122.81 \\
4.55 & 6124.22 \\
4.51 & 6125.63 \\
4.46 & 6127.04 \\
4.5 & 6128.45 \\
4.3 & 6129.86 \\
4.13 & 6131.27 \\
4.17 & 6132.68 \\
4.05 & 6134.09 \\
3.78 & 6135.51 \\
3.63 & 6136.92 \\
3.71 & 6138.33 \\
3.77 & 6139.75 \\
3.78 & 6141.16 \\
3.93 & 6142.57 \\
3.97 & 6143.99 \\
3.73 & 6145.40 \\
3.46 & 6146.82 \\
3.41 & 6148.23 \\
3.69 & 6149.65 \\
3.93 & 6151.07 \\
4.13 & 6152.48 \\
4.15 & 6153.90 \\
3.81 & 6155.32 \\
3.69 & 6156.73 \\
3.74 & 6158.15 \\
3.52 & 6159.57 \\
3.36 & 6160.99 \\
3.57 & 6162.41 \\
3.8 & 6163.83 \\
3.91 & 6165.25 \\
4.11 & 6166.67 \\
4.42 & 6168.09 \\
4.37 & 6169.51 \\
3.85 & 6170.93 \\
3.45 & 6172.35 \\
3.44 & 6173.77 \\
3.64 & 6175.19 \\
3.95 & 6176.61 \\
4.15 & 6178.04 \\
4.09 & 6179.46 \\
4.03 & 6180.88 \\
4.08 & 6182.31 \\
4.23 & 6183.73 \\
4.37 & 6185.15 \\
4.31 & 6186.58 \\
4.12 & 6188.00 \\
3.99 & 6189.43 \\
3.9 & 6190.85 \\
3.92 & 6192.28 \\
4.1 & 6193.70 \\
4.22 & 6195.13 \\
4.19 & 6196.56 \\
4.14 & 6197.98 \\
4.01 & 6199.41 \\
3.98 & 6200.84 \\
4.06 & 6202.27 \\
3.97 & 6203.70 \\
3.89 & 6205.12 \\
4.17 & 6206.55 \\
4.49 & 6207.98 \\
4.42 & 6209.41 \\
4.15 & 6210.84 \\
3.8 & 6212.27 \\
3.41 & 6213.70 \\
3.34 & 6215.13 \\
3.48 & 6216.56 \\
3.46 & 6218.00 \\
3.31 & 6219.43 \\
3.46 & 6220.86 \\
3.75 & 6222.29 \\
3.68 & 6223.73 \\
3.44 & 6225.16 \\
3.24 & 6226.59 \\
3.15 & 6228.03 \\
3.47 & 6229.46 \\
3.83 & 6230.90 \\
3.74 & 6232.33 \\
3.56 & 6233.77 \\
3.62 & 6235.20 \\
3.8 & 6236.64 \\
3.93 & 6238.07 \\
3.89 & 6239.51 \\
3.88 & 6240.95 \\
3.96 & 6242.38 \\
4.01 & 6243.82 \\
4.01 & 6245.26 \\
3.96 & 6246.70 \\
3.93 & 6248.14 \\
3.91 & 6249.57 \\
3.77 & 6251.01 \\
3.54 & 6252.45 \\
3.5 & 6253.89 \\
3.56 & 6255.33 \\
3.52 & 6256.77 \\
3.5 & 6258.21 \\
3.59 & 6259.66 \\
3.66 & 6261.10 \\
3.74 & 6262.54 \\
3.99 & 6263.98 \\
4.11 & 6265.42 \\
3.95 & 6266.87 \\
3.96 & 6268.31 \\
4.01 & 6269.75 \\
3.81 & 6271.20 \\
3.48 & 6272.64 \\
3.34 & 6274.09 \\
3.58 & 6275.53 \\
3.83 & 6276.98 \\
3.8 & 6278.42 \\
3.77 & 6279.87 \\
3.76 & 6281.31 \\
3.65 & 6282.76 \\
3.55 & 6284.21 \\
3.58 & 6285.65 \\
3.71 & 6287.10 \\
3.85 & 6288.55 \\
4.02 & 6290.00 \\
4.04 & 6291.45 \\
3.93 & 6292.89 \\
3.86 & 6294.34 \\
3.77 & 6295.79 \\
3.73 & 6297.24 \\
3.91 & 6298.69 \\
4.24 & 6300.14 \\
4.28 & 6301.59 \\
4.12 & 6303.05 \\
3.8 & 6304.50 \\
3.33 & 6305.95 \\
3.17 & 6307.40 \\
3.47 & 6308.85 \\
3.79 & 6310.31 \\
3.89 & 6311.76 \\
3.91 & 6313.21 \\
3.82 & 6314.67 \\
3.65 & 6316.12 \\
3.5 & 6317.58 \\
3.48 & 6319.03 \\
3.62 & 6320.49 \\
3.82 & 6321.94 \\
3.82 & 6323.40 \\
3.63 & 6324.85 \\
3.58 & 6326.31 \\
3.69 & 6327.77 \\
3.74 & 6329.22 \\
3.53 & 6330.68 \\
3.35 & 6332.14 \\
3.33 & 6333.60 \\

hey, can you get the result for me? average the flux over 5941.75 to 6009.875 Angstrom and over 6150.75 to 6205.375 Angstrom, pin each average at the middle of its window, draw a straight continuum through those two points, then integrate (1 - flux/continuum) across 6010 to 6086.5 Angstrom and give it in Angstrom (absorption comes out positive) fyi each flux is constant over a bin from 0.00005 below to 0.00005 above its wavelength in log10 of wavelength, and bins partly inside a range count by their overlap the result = 1.2 Angstrom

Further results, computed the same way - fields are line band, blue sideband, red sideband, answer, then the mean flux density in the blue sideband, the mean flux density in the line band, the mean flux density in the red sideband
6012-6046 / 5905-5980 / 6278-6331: 0.9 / 4.13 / 3.94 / 3.75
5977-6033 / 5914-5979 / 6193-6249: 2.0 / 4.18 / 3.96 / 3.82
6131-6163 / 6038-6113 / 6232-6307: 1.0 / 3.96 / 3.78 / 3.79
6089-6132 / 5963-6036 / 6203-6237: -2.9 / 3.96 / 4.09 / 3.69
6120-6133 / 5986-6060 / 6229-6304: -1.5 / 3.9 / 4.31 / 3.8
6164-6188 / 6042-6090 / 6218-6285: -1.3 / 3.96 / 4.02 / 3.7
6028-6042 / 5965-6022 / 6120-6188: -0.1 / 3.95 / 3.97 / 3.96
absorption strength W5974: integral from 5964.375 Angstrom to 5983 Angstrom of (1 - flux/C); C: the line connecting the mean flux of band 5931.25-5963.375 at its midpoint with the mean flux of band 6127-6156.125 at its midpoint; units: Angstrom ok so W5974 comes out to 0.95 Angstrom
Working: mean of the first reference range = 4.33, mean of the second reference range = 3.92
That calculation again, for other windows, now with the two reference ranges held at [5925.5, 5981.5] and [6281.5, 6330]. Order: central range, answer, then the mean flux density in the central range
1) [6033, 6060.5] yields 1.2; 3.9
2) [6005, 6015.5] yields 1.4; 3.56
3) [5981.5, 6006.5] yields 0.7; 4.02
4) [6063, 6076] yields 0.1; 4.03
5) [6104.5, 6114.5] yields 0.0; 3.98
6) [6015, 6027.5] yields 0.3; 4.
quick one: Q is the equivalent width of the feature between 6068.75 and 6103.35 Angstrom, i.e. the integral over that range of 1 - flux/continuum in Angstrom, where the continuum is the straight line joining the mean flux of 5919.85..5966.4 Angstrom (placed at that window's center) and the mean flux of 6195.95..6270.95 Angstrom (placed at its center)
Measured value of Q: 0.34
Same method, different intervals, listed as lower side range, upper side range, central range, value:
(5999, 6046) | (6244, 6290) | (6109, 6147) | -2.4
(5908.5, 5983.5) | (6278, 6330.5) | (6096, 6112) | 0.1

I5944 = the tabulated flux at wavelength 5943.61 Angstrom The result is 4.11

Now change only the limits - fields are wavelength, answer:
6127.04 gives 4.46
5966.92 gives 4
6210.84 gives 4.15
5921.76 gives 4.71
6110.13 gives 4.05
